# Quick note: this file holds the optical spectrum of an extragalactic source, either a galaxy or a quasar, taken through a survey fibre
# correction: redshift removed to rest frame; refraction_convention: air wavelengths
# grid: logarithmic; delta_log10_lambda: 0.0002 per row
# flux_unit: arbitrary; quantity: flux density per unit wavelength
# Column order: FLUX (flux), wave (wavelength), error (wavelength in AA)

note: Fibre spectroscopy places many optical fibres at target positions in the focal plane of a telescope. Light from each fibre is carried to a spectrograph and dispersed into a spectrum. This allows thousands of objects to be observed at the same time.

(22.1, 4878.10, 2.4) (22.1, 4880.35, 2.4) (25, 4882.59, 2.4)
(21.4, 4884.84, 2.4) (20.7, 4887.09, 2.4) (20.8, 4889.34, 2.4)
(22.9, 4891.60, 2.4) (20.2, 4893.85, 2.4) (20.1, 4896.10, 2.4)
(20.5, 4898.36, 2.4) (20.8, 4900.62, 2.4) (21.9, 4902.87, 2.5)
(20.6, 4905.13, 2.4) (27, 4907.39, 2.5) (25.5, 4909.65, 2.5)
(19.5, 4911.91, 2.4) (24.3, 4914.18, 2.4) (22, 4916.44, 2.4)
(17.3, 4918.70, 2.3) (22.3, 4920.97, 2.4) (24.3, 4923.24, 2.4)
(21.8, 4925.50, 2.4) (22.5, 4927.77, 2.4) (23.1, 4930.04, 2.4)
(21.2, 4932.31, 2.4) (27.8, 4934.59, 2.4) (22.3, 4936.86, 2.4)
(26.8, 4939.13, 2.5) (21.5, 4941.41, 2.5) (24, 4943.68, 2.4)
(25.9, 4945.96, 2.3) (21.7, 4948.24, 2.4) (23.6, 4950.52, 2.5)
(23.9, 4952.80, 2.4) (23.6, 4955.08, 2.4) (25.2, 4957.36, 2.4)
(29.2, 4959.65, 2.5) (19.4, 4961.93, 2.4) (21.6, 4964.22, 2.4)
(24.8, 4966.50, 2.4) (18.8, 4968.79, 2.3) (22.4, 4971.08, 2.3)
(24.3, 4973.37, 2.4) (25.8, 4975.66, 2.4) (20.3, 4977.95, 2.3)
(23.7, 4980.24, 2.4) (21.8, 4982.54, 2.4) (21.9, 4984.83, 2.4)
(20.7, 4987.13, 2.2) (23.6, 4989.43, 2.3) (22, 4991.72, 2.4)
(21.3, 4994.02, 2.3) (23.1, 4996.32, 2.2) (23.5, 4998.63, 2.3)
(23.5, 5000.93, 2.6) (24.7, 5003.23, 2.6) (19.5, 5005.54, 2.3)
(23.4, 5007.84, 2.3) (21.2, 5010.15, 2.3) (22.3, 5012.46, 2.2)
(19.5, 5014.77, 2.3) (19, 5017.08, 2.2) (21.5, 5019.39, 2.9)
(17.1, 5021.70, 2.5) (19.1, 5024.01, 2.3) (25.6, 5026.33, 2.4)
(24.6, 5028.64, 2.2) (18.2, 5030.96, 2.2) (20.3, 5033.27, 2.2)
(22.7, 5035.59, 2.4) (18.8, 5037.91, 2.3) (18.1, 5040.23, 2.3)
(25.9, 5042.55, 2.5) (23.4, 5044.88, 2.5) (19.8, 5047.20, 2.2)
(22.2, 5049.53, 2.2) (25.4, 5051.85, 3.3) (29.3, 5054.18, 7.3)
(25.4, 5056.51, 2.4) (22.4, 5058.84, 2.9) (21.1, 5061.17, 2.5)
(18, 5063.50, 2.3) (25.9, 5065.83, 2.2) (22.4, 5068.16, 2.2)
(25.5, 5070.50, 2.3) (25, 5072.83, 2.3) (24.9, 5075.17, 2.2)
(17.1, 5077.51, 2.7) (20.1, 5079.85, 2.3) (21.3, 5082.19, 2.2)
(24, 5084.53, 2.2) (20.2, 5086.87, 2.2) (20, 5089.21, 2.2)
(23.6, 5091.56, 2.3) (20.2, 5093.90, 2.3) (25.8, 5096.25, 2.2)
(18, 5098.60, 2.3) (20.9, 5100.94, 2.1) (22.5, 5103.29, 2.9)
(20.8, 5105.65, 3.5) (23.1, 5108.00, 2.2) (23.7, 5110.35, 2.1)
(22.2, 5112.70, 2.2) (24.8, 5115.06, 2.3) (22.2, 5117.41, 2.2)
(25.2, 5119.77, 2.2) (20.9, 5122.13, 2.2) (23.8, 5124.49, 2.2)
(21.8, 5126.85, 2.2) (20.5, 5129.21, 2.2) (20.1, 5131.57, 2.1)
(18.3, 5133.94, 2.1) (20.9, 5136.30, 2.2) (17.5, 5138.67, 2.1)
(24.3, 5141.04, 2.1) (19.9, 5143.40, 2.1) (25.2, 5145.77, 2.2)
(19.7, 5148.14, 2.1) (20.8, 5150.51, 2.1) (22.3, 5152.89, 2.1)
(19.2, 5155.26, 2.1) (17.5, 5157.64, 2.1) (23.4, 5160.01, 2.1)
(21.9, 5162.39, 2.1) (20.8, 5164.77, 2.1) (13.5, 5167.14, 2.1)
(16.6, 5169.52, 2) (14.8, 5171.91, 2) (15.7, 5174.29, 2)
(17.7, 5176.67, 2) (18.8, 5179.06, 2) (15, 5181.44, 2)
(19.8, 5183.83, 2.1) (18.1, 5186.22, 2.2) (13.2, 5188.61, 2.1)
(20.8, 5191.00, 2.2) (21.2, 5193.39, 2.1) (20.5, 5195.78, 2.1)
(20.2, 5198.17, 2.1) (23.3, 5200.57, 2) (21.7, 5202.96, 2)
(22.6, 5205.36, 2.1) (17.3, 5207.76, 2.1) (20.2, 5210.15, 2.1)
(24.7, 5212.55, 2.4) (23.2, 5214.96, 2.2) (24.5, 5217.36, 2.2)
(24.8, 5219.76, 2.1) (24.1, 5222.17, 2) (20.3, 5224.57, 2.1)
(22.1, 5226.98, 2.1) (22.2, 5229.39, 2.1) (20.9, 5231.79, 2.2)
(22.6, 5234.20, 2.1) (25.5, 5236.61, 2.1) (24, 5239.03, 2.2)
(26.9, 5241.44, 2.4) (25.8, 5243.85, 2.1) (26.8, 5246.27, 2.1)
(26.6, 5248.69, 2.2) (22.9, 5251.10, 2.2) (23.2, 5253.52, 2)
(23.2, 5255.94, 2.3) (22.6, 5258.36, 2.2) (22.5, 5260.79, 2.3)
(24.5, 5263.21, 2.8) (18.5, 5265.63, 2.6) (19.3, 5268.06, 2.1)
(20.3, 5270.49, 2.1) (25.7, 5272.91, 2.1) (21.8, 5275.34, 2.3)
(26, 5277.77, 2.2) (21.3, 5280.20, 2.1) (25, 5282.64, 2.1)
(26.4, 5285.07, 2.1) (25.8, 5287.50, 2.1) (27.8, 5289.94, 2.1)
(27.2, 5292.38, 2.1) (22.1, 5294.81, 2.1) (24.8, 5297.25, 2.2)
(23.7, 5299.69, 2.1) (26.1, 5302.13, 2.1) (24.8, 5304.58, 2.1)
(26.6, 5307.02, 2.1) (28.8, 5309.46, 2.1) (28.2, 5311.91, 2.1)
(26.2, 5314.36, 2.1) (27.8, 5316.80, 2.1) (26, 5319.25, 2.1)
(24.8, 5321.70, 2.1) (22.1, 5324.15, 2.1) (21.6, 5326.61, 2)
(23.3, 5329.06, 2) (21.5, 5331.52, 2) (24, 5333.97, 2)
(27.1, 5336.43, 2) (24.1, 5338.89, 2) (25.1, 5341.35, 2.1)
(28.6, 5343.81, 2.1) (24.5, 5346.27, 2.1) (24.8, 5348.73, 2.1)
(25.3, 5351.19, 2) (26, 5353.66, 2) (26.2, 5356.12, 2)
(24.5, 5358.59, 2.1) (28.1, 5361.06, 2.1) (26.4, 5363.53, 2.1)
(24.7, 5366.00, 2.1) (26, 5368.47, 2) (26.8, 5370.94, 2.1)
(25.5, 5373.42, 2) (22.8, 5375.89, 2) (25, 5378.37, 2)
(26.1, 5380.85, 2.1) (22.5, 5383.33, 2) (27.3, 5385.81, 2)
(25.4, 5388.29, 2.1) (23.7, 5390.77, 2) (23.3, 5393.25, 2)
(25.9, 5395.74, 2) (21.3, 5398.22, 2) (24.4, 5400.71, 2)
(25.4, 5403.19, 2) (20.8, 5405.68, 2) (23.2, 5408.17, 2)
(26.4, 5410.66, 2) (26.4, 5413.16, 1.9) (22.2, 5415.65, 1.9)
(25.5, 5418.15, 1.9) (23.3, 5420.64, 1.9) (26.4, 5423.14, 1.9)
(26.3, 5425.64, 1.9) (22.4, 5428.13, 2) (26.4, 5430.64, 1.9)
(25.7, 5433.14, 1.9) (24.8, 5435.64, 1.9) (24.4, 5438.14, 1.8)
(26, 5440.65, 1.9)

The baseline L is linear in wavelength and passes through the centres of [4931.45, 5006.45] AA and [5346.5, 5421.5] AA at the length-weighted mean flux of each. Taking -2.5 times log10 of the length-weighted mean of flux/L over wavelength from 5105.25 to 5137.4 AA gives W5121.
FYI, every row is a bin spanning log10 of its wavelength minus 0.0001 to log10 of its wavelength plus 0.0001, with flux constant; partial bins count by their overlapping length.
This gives 0.08 mag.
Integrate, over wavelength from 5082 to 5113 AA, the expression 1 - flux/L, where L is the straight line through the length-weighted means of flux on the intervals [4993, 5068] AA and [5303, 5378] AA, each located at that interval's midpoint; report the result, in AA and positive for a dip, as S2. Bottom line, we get 1.2 AA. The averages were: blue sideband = 22.1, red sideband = 25.4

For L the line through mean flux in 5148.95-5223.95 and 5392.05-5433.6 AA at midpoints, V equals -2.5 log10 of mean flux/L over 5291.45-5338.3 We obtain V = -0.12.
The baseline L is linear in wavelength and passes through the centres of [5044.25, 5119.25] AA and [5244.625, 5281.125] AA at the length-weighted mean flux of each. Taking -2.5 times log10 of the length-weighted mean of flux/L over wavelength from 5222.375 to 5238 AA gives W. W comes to 0.03 mag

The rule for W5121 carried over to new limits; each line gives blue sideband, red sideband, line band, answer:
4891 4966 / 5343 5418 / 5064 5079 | 0.02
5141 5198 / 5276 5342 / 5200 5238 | -0.06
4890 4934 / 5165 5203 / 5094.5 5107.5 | -0.12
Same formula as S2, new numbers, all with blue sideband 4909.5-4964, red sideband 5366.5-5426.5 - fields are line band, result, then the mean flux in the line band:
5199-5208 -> 0.91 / 21.6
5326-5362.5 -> -0.83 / 25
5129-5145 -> 2.36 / 20.3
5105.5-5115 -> 0.34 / 22.9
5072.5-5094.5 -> 1.97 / 21.5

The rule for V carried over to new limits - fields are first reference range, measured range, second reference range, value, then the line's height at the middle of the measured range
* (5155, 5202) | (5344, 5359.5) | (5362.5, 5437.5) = -0.09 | 23.4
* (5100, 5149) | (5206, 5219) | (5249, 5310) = 0.05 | 23.1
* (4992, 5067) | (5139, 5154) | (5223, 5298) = 0.05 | 22.9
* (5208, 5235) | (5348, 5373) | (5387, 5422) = -0.10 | 23.7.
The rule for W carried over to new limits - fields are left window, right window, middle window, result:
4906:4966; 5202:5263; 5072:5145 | 0.08 mag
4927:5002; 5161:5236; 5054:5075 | -0.09 mag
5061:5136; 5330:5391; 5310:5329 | -0.02 mag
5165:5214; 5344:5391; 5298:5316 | -0.14 mag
